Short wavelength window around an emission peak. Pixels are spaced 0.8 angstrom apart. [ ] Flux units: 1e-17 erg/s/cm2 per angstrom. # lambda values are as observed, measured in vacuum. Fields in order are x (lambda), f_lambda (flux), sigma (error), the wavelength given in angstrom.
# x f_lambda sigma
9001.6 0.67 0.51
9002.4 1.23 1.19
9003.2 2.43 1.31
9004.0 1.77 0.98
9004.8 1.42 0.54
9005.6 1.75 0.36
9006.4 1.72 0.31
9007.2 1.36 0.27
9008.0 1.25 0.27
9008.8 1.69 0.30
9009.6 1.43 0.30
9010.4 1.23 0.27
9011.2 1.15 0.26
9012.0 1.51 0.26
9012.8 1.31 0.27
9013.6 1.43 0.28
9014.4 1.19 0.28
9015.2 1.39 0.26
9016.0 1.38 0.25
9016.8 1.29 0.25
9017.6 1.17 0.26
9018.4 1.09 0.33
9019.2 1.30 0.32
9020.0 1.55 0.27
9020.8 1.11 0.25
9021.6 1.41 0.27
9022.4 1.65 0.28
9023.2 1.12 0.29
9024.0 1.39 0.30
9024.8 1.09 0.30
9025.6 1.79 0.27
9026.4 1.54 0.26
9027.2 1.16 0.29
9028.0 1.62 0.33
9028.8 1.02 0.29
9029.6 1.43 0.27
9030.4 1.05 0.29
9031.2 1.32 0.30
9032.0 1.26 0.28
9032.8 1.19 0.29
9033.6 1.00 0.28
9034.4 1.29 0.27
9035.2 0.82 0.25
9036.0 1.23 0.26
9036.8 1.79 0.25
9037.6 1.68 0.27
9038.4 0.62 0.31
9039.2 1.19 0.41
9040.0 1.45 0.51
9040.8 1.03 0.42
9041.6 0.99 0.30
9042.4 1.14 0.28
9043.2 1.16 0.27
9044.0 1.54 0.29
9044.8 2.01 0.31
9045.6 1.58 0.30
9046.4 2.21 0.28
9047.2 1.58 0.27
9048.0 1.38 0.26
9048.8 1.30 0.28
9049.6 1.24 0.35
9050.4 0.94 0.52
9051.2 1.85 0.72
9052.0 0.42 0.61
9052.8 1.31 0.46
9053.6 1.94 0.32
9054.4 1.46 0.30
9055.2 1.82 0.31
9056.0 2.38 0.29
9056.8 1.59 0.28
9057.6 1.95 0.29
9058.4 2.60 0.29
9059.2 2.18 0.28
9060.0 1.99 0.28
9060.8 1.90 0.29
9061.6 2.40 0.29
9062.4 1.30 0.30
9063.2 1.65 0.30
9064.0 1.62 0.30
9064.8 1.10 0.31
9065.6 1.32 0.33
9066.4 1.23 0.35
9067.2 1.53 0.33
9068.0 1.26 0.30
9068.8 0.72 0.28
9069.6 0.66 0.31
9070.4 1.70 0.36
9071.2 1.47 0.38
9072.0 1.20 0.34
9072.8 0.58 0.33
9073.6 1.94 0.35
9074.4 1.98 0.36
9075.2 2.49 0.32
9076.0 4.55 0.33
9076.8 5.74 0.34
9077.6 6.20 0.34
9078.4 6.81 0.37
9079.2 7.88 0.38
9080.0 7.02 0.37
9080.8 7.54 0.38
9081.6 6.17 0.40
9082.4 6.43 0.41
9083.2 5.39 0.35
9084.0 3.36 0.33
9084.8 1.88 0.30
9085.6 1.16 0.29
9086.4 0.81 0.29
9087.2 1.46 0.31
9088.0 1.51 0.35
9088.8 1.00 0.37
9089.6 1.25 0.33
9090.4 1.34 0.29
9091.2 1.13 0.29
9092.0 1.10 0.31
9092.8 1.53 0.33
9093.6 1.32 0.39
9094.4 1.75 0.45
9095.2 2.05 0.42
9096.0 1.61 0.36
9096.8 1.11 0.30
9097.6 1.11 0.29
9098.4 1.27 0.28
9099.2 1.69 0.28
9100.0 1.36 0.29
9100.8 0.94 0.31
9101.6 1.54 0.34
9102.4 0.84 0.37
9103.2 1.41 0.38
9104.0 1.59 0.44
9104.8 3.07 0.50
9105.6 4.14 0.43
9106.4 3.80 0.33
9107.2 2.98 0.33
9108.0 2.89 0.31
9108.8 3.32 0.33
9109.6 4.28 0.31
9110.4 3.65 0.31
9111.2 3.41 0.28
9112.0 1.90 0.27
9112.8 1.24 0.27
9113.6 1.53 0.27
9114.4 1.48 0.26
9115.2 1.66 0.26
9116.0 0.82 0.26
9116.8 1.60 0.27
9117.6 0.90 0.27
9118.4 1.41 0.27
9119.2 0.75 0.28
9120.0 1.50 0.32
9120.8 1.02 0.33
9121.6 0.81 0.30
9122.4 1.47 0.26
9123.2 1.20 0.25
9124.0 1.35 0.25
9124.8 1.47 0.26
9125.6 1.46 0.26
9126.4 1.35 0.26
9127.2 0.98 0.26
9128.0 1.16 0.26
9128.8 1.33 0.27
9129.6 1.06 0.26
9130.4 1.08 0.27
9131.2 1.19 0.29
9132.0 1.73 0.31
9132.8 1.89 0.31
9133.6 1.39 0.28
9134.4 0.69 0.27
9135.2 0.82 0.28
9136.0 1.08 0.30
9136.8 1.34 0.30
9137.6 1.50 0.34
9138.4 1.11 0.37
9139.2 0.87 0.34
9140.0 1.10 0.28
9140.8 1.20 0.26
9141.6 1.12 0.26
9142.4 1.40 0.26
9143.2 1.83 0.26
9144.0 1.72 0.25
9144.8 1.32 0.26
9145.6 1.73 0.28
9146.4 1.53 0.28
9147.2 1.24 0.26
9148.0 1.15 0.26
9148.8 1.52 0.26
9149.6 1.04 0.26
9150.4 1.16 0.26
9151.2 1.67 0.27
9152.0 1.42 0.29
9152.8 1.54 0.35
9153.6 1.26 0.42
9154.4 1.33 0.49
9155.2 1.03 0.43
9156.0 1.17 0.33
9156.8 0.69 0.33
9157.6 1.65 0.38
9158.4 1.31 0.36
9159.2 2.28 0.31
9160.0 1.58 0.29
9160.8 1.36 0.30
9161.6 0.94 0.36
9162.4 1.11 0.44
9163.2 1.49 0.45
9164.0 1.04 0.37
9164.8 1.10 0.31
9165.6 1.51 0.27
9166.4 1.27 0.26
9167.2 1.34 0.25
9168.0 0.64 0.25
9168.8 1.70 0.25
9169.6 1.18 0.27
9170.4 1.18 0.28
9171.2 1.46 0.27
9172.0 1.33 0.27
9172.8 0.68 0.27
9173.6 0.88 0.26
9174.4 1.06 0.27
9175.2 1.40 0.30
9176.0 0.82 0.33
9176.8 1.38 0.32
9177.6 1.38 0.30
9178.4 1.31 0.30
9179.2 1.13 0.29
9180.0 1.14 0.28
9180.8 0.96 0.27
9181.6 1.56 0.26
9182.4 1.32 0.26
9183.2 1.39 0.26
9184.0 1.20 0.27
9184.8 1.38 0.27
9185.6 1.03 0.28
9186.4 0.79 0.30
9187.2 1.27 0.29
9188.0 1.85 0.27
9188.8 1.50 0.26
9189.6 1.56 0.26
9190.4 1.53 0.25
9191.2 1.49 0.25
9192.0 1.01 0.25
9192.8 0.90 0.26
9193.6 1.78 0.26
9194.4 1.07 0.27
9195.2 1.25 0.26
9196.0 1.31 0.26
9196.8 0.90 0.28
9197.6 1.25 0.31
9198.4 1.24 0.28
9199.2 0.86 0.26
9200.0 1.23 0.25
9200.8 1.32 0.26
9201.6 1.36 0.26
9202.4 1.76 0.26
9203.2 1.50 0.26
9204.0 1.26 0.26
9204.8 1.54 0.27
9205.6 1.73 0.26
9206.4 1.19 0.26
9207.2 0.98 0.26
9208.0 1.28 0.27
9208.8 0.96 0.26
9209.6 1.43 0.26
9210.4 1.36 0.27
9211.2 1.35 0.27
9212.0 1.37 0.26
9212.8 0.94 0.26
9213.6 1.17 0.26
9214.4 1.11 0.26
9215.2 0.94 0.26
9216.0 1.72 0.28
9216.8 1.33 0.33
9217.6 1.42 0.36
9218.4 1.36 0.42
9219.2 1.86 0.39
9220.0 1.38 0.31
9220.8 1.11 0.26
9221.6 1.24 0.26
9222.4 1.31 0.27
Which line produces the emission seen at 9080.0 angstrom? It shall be H-alpha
